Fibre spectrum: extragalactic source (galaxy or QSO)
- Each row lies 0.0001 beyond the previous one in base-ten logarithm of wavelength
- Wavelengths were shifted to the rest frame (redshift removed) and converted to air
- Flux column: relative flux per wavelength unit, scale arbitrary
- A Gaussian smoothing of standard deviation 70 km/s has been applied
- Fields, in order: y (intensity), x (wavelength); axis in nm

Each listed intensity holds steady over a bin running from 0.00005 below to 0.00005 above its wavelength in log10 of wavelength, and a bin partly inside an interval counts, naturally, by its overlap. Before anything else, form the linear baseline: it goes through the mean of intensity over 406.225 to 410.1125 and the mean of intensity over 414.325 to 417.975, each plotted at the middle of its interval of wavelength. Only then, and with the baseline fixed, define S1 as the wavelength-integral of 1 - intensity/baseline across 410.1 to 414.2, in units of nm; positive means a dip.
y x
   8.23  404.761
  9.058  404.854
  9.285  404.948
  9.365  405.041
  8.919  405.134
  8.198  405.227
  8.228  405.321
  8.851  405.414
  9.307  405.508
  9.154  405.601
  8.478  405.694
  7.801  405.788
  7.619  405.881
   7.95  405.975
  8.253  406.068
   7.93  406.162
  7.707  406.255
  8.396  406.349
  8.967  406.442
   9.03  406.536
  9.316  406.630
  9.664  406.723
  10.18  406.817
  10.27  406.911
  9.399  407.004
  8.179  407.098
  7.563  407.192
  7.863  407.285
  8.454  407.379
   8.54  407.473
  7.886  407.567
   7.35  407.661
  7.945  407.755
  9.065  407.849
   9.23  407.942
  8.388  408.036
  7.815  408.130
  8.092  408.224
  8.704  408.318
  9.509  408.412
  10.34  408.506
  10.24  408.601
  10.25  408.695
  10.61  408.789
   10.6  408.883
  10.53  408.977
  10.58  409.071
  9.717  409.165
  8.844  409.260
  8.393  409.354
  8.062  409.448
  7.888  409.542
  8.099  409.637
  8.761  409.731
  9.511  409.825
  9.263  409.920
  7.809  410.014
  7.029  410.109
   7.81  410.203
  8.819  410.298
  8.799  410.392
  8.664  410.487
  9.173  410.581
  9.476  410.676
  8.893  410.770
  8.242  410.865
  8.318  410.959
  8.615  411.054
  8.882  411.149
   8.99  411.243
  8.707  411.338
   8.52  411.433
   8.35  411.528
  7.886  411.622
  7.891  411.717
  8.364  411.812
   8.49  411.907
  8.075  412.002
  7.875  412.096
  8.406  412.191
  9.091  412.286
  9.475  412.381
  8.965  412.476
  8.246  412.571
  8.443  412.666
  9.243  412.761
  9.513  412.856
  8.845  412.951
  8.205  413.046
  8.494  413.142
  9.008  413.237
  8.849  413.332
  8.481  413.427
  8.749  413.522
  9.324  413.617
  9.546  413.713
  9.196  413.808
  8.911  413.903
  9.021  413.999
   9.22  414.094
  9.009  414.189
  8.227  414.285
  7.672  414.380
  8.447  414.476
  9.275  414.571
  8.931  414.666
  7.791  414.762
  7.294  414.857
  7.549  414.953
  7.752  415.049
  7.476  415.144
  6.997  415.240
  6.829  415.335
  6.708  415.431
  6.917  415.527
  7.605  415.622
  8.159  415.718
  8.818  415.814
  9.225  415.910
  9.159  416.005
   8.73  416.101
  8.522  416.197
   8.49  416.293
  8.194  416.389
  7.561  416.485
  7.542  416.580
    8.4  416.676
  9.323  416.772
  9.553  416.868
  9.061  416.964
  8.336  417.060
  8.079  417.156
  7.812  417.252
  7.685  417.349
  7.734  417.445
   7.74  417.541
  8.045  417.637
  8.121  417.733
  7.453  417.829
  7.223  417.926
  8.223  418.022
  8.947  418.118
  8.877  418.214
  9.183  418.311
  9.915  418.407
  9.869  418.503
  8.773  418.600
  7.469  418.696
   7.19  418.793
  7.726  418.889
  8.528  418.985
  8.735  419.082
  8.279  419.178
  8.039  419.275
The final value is -0.10 nm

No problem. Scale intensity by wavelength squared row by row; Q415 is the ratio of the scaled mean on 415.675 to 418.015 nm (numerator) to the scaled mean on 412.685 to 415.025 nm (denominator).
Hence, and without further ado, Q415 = 1.0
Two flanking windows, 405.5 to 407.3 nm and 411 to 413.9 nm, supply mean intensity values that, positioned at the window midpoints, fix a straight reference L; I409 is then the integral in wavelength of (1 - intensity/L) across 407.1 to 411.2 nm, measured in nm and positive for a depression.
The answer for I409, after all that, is -0.06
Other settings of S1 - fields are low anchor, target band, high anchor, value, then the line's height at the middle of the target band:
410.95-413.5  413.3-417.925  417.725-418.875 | 0.13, 8.51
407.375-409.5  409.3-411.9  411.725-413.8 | 0.13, 8.92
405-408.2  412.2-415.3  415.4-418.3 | -0.10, 8.33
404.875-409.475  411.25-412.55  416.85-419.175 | 0.02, 8.64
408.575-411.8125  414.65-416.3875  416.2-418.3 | 0.09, 8.39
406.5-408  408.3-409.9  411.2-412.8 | -0.15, 8.66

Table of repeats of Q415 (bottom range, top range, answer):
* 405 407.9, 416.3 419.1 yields 1.02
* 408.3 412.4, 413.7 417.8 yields 0.95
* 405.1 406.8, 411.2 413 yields 1.03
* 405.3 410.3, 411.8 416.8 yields 0.99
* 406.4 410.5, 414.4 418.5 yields 0.96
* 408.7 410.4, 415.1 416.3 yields 0.91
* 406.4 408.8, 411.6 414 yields 1.00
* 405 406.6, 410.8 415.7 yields 1.03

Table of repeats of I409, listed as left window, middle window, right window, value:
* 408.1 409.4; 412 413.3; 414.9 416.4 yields -0.01 nm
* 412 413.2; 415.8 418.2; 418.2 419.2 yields 0.09 nm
